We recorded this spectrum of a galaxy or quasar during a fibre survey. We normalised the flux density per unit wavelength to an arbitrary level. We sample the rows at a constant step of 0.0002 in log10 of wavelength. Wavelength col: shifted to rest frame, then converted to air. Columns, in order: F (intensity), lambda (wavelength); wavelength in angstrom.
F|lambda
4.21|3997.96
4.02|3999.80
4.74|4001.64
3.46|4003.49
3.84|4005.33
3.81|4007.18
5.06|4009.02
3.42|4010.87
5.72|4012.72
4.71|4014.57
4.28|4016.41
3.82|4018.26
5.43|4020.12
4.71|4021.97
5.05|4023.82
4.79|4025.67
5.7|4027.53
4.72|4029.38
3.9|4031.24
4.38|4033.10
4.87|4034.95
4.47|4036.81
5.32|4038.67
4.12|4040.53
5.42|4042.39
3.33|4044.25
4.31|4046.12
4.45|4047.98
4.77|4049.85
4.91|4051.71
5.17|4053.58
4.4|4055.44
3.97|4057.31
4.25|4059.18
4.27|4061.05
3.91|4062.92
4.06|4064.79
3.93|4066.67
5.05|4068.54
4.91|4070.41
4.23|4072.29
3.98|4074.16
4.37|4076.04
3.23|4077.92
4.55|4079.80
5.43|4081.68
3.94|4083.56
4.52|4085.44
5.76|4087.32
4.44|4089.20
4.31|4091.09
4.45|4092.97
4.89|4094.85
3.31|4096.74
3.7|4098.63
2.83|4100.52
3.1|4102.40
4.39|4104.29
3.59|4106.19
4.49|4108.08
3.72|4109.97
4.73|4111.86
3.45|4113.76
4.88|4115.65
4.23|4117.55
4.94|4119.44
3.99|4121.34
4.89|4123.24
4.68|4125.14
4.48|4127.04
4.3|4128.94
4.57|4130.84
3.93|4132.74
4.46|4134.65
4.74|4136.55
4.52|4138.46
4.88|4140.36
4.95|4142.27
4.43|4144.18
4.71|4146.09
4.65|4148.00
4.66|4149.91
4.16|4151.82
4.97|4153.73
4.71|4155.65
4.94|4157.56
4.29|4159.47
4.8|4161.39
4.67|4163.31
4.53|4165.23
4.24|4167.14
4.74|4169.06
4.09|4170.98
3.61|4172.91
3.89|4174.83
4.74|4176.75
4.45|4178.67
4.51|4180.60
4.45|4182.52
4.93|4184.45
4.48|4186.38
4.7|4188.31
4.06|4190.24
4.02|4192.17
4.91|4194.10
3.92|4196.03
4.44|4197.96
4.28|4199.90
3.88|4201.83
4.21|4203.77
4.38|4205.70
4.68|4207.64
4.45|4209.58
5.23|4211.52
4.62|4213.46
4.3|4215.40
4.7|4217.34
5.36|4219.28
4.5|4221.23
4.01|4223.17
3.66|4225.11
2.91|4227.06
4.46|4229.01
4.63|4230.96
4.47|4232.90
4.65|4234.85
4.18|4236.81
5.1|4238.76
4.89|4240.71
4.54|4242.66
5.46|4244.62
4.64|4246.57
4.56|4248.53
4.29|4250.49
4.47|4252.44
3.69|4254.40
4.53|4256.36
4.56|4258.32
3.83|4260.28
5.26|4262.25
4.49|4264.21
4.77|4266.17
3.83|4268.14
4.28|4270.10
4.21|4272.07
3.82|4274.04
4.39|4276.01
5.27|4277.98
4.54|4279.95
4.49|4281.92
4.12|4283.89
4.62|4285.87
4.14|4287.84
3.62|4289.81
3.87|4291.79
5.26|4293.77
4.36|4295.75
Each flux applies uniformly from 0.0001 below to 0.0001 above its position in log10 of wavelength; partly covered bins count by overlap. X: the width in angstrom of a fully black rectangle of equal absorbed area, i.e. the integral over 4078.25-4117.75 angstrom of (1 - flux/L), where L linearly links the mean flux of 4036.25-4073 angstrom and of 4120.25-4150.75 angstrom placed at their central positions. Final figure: 2.7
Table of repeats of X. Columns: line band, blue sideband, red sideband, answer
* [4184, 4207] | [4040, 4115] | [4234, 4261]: 0.57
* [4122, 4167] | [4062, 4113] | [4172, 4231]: -3.22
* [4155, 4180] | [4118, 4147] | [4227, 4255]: 0.62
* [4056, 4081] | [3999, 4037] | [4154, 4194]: 1.54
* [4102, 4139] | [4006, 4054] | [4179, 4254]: 1.87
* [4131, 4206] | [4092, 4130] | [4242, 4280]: -3.29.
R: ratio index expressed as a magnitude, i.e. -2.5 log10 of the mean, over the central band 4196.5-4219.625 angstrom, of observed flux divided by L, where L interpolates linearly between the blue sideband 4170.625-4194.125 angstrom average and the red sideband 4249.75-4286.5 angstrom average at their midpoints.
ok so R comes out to -0.03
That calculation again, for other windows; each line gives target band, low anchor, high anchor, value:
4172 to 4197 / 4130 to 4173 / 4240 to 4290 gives 0.04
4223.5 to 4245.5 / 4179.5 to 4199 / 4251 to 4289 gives -0.01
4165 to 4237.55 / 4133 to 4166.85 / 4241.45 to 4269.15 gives 0.05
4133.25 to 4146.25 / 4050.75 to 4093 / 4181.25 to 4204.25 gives -0.06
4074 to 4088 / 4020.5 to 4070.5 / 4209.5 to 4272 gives 0.02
